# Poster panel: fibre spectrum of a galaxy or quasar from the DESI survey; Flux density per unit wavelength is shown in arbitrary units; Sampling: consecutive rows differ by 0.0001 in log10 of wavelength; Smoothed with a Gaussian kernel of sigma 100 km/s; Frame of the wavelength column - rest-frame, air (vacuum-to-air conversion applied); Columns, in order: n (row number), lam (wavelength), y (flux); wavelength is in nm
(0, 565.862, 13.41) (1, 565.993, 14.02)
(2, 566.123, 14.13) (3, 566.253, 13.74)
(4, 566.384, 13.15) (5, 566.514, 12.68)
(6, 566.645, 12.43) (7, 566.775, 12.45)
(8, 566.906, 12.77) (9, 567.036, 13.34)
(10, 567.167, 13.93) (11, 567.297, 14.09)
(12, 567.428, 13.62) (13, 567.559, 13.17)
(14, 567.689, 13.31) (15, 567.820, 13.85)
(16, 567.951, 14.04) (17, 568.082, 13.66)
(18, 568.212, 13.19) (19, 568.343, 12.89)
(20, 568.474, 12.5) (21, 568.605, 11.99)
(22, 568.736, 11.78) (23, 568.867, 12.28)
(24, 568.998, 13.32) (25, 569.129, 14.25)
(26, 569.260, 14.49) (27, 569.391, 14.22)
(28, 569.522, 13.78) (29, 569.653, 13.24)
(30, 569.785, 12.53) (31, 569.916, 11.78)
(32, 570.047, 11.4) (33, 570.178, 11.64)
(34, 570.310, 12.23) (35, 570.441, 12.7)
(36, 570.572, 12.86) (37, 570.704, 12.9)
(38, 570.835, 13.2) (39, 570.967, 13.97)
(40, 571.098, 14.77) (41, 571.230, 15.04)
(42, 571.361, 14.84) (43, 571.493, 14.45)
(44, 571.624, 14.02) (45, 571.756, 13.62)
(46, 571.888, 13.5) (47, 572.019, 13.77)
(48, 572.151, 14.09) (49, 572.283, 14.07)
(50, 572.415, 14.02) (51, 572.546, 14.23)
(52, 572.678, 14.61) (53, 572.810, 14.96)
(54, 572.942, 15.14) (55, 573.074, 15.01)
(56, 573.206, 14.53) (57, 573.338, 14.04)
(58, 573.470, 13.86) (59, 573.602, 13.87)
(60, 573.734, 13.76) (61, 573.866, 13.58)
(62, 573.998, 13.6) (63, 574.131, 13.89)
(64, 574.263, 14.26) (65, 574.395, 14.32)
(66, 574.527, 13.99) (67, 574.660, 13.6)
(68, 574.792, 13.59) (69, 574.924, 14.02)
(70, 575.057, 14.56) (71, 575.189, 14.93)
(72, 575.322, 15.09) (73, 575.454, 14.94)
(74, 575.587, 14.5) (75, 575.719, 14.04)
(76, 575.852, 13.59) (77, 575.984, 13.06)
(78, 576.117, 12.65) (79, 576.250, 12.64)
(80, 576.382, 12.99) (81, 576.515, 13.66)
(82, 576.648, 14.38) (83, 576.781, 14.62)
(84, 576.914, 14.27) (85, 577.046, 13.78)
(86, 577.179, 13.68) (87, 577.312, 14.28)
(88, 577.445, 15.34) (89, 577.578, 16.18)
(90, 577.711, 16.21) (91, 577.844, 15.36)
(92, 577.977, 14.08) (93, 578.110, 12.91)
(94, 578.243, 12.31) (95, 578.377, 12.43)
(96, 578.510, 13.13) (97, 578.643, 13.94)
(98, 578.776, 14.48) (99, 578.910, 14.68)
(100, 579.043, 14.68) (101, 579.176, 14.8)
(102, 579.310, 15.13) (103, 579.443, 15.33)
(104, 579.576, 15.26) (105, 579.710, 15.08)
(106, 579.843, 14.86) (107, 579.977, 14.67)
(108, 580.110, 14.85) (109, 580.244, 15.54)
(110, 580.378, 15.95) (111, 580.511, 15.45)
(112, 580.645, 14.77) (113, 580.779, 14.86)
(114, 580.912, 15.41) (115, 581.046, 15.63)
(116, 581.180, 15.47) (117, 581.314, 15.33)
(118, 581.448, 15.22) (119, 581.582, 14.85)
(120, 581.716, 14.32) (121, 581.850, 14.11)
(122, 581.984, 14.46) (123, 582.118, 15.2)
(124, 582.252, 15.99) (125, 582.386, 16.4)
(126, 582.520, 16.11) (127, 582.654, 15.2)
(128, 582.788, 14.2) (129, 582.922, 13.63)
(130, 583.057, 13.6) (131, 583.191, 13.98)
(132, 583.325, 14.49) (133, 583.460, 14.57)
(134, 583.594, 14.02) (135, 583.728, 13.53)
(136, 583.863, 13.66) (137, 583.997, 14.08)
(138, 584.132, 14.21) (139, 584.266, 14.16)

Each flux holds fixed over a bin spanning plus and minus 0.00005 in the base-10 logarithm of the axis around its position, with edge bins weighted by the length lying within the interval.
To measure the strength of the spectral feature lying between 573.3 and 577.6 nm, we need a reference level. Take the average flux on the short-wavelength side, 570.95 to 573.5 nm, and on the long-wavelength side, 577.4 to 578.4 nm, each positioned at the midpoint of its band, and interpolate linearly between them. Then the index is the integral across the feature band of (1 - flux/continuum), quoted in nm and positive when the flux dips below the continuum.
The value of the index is 0.11 nm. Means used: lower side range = 14.3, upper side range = 14.4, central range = 14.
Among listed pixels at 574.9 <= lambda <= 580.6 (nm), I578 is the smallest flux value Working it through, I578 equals 12.31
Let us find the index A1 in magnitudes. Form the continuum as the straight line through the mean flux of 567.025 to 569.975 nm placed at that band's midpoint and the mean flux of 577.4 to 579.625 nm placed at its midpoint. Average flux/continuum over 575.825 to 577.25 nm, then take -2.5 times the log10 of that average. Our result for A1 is 0.05 mag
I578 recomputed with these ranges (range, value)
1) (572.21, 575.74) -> 13.58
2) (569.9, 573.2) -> 11.4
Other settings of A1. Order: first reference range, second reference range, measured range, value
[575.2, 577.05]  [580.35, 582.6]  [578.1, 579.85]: 0.03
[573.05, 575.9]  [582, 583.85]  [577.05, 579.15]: 0.01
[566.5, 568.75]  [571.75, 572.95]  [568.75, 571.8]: 0.03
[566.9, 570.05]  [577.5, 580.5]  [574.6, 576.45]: 0.02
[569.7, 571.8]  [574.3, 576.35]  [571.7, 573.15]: -0.06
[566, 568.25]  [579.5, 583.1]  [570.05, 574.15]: 0.01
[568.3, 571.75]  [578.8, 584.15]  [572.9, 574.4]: -0.03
